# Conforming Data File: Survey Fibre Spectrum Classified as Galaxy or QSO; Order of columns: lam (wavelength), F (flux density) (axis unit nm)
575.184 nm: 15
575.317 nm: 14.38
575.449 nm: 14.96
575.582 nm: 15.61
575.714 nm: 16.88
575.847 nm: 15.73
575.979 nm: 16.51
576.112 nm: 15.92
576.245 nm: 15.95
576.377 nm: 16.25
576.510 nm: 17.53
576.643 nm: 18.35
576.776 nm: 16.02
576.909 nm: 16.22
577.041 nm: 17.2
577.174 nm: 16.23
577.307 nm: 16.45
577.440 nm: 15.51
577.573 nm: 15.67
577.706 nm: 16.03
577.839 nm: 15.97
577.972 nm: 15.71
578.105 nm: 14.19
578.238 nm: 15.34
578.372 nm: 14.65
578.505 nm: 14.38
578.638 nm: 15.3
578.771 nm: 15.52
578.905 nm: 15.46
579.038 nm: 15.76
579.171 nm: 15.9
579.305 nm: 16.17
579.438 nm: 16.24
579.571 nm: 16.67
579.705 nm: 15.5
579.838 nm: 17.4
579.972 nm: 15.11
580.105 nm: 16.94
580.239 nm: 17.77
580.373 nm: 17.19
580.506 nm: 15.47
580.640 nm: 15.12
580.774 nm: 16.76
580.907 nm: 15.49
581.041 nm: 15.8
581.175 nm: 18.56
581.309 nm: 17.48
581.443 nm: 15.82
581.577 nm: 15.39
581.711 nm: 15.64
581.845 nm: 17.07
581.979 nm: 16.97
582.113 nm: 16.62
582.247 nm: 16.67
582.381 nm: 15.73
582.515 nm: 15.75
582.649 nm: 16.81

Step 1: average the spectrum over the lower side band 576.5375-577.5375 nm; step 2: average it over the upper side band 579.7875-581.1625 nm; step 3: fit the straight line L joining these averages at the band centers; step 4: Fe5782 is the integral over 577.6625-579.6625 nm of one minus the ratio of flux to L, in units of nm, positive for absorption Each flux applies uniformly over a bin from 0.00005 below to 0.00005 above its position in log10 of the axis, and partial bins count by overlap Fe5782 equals 0.11 nm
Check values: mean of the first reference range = 16.6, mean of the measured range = 15.5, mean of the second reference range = 16.4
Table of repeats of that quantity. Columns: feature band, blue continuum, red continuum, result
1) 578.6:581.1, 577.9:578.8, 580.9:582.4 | -0.07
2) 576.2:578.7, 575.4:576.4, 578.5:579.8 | -0.01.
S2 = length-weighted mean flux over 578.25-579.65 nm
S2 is 15.6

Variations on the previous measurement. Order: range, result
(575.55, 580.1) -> 16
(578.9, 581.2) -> 16.3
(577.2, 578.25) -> 15.6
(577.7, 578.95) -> 15.2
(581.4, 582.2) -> 16.3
